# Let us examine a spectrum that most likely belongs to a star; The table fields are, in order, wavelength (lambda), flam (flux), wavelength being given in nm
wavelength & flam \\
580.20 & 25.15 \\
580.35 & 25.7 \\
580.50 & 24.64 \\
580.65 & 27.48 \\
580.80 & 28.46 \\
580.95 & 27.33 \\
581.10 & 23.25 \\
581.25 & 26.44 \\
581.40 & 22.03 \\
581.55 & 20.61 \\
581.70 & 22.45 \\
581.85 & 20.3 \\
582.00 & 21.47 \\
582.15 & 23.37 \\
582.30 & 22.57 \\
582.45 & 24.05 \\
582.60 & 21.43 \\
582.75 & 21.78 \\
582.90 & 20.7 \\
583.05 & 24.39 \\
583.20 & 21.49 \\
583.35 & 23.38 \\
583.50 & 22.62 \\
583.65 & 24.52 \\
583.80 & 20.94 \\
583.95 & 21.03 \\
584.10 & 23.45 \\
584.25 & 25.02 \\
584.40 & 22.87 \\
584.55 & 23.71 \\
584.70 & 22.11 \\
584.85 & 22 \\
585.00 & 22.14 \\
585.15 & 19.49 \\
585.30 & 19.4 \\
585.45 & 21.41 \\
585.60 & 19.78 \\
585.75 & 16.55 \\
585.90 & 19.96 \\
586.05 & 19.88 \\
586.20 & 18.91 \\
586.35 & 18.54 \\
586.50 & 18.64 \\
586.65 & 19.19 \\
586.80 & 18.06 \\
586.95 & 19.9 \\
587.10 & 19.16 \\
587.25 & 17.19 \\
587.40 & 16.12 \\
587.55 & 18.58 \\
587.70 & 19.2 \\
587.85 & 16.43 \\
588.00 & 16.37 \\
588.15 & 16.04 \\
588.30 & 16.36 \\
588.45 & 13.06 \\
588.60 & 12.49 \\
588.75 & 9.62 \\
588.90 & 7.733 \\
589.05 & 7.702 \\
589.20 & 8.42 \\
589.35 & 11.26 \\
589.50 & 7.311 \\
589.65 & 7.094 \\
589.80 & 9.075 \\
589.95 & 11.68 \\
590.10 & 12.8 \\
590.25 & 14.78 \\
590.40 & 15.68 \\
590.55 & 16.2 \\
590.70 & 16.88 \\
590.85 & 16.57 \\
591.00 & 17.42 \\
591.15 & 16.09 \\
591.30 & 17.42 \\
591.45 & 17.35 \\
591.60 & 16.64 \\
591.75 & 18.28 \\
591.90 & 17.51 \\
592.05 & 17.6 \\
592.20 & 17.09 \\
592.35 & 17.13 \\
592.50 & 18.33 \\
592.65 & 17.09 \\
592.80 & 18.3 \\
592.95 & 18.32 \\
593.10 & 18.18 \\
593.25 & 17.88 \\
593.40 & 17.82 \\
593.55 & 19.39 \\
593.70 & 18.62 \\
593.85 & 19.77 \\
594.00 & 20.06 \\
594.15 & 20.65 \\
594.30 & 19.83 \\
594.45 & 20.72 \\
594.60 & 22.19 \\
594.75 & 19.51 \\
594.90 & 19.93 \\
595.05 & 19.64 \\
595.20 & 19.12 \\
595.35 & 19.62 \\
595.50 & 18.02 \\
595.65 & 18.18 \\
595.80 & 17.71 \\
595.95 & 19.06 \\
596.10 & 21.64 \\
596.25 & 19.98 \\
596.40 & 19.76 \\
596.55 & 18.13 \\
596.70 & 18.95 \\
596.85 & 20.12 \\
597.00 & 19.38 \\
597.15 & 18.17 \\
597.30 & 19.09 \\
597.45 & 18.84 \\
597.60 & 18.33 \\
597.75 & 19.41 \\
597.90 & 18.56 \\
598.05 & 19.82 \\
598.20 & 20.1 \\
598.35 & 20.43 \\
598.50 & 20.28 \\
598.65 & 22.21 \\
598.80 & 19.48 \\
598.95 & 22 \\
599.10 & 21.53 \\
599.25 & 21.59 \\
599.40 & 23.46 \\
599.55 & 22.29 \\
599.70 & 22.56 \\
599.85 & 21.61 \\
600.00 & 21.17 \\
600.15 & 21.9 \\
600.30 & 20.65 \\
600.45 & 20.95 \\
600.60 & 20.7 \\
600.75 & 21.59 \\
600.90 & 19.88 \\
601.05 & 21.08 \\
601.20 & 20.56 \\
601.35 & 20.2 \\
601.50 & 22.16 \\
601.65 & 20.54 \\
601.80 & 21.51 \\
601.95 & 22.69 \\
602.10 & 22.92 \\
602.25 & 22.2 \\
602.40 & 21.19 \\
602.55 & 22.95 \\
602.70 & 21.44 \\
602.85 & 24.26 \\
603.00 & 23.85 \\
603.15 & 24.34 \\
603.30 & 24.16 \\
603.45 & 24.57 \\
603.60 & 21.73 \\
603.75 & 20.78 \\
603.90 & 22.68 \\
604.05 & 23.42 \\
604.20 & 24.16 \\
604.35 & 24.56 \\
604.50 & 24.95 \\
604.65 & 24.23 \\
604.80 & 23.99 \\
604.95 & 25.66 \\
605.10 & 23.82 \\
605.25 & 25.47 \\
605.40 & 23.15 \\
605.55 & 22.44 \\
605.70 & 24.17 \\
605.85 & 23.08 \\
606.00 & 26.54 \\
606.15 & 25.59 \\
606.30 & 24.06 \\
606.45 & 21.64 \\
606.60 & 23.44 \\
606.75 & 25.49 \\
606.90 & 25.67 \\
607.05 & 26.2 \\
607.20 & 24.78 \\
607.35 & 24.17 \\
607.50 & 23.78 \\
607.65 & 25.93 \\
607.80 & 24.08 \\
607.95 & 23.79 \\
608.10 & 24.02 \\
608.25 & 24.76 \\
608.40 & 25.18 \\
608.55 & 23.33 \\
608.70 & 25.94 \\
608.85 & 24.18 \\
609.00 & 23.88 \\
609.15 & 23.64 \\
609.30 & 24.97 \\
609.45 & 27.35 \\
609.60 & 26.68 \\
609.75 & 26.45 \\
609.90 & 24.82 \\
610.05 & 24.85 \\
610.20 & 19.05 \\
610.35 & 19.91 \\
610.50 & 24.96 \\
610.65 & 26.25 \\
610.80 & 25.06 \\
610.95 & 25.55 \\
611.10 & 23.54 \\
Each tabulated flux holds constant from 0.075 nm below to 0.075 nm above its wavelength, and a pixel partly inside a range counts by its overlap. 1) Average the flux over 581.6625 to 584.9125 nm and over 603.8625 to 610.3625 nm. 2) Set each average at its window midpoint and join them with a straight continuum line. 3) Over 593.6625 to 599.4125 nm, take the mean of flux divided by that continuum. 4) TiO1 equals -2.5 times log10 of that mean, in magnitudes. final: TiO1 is 0.19 mag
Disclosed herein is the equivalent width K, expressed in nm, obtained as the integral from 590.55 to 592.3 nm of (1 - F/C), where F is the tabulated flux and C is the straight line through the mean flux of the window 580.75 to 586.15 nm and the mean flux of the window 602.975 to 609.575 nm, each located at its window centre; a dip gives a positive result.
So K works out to 0.44 nm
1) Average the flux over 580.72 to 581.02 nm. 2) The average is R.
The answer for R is 27.9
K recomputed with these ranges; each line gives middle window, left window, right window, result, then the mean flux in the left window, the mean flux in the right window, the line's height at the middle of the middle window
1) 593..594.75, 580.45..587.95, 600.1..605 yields 0.20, 21.5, 22.5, 22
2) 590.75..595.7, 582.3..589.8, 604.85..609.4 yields 0.46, 18.3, 24.4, 20.4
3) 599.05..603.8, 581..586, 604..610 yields 0.40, 22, 24.6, 24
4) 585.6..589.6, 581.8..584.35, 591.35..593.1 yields 0.93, 22.5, 17.6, 20.1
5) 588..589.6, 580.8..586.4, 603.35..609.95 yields 0.81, 22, 24.4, 22.6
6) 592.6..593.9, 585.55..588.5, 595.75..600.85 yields 0.06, 17.9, 20.3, 19.3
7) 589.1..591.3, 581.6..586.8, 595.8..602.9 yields 0.84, 21.4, 20.7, 21.1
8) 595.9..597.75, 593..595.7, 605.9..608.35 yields 0.10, 19.4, 24.6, 20.4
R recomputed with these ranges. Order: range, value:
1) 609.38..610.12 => 26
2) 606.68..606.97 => 25.6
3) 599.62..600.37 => 21.6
